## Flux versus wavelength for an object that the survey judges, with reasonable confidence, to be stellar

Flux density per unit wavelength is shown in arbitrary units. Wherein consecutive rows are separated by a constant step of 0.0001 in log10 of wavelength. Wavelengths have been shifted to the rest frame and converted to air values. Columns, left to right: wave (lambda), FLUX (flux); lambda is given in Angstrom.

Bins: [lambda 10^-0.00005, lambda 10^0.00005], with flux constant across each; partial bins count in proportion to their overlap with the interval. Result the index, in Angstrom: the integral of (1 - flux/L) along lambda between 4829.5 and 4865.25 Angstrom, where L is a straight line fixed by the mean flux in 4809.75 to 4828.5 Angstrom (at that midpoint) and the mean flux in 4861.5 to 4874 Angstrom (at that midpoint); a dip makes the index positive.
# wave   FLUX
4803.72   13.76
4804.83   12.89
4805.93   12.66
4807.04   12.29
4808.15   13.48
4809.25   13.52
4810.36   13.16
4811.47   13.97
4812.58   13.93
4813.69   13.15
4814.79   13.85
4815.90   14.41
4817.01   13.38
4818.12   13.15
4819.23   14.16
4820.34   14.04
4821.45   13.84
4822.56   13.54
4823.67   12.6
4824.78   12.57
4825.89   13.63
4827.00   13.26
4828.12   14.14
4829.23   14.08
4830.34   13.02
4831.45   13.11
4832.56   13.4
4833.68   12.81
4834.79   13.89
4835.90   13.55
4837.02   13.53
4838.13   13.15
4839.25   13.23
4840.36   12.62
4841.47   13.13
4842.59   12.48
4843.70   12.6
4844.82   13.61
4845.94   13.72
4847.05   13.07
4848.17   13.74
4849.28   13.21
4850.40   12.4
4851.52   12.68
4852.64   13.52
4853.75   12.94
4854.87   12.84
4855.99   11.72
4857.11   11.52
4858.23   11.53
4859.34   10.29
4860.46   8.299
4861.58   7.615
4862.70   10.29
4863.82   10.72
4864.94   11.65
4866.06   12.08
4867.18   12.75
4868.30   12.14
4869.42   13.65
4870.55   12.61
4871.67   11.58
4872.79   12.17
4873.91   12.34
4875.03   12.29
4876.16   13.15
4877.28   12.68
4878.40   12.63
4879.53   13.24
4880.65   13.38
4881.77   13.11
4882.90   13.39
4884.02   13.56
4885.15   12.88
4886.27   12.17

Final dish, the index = 0.43 Angstrom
